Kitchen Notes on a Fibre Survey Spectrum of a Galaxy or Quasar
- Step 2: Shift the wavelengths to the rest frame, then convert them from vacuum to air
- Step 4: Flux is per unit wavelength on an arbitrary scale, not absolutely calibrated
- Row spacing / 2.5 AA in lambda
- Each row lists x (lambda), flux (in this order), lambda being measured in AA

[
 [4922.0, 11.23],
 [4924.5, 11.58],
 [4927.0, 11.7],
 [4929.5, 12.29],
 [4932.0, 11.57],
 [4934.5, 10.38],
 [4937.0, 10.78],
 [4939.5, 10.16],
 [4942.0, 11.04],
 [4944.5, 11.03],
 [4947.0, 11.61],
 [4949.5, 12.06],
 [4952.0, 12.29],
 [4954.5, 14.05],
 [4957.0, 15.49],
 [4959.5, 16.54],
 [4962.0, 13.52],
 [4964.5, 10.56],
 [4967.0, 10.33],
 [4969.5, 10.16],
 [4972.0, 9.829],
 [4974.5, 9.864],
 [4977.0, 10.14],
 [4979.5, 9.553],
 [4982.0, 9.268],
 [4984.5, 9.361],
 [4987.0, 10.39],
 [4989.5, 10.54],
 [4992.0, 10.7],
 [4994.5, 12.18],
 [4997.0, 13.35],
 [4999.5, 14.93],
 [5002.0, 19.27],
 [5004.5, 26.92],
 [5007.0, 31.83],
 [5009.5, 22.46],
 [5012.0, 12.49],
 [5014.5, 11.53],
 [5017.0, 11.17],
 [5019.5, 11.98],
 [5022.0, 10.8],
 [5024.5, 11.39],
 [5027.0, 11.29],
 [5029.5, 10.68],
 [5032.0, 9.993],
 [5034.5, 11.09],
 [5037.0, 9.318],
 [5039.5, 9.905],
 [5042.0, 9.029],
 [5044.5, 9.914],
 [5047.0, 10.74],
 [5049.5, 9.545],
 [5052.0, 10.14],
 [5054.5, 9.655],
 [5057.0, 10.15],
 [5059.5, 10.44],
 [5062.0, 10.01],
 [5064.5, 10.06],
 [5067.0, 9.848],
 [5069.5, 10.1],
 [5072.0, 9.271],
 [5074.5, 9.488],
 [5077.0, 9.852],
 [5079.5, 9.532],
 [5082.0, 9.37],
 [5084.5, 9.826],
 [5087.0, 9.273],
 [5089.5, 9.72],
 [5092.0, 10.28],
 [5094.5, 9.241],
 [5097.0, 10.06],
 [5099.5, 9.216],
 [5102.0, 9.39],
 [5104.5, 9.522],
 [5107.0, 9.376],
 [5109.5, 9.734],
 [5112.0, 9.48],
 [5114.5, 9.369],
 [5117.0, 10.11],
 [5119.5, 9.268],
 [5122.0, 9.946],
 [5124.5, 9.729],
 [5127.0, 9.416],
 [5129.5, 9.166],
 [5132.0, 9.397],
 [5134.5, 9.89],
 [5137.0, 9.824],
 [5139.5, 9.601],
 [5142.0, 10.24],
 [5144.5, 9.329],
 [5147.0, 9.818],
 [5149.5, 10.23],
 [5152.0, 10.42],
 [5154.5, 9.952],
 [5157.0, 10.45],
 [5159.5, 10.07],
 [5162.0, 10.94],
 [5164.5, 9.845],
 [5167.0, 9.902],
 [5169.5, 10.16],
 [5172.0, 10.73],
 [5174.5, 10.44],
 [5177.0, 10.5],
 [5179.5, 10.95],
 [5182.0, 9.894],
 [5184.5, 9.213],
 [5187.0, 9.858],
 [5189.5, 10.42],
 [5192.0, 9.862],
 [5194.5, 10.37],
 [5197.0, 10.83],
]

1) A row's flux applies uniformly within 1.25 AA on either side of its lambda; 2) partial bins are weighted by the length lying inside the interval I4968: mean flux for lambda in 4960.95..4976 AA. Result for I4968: 10.7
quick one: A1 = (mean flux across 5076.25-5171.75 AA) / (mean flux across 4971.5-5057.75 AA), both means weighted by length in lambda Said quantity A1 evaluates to 0.8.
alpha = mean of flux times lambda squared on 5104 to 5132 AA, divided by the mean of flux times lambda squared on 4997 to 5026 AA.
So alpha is 0.6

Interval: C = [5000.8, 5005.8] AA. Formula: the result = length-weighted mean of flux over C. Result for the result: 23.2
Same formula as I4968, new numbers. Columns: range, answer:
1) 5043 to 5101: 9.81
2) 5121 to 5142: 9.65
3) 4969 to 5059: 12.3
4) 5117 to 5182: 10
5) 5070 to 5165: 9.73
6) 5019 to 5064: 10.3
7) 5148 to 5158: 10.2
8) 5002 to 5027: 16.6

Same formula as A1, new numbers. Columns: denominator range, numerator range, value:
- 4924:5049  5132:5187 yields 0.82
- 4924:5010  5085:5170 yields 0.75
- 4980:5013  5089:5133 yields 0.62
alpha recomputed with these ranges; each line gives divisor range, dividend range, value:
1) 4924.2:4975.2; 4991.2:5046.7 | 1.20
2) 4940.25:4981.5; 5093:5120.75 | 0.86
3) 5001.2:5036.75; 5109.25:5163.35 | 0.69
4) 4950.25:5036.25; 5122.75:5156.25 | 0.79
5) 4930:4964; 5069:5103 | 0.82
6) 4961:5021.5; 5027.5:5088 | 0.76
